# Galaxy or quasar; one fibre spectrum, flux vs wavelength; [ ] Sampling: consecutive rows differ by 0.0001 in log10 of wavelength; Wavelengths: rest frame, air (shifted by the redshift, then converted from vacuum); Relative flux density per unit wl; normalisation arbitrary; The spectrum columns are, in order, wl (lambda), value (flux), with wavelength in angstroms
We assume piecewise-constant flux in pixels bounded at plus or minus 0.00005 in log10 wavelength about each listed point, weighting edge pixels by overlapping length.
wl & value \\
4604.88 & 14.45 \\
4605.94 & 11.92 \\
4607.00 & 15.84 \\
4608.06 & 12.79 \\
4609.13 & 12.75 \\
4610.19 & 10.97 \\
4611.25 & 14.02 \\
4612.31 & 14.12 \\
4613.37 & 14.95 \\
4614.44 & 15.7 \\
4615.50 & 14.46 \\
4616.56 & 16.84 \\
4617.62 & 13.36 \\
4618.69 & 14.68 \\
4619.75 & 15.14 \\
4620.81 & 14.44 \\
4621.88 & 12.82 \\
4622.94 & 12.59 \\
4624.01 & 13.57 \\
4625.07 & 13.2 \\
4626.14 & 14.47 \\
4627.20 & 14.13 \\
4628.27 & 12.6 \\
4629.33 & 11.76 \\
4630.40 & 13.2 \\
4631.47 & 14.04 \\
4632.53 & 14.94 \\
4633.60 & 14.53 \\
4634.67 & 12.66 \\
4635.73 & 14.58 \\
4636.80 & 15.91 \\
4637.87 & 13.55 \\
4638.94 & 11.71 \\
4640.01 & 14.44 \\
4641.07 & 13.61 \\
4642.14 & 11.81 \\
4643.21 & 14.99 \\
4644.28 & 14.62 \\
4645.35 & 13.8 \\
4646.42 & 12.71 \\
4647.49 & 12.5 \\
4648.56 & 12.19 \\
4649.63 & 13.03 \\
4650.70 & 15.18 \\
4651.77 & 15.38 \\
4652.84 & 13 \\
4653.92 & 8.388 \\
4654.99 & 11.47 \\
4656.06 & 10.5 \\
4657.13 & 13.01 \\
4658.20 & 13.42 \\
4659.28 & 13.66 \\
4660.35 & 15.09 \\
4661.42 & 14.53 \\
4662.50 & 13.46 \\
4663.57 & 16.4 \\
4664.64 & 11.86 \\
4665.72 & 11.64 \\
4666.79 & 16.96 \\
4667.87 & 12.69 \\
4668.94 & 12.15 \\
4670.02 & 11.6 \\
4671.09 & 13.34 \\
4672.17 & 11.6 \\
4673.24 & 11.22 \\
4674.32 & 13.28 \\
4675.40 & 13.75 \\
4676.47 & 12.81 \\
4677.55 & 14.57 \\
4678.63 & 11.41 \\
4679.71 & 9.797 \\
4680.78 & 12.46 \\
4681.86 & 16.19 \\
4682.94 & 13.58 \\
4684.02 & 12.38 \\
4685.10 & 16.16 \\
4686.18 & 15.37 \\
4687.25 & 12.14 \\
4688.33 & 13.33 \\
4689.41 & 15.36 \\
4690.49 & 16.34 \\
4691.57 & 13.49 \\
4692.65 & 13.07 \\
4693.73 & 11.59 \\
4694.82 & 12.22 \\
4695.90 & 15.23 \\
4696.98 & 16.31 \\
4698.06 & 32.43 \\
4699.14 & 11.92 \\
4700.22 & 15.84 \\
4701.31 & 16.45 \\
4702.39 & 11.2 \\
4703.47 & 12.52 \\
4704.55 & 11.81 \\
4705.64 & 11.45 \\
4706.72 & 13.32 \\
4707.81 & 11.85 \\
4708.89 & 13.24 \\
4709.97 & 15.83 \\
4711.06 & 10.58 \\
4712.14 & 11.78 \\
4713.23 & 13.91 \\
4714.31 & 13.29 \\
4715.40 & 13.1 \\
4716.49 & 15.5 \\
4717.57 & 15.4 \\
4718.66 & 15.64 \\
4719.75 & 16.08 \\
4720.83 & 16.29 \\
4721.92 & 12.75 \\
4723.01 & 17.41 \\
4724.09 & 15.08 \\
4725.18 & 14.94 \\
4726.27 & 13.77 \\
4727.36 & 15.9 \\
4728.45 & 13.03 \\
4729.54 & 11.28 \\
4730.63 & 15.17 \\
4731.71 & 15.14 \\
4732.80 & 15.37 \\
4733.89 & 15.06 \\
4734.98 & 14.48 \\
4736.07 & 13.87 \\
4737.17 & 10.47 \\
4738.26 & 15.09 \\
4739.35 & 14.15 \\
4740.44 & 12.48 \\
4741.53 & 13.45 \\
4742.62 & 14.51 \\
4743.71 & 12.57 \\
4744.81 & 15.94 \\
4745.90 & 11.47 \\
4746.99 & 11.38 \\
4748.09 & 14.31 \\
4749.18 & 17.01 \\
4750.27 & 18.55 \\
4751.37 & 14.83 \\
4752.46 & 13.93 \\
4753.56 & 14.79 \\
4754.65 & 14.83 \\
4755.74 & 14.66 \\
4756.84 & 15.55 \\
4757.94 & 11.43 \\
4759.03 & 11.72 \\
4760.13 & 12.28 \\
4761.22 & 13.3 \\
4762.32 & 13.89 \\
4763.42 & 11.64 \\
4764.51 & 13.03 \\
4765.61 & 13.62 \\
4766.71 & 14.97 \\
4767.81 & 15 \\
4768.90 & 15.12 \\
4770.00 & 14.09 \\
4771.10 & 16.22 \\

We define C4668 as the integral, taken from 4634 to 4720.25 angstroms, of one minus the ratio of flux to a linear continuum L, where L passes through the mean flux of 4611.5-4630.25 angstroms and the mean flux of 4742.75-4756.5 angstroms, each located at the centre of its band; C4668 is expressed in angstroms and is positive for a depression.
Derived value 3.6 angstroms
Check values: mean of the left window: 14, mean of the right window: 14.5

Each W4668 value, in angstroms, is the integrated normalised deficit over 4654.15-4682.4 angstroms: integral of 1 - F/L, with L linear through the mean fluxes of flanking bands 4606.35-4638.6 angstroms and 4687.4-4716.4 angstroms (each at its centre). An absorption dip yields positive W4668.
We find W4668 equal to 2.1 angstroms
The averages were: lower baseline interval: 13.9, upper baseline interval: 14.1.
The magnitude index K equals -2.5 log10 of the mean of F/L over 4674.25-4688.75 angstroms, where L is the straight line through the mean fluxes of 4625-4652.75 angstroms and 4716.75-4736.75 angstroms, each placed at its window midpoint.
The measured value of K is 0.07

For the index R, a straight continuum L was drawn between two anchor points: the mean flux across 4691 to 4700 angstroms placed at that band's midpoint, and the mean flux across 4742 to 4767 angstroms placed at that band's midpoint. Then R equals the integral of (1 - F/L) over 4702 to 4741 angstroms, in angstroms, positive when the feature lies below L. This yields 2.8 angstroms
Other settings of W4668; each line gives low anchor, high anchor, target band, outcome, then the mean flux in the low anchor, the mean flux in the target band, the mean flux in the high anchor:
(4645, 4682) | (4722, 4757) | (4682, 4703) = -2.3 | 13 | 15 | 14.4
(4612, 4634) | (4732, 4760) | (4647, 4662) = 1.2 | 14.1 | 13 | 14.1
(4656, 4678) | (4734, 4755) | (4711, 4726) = -0.7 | 13.3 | 14.5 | 14.1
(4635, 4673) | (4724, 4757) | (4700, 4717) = 0.9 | 13.3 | 13.2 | 14.3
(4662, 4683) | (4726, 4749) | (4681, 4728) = -3.6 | 13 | 14.4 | 13.8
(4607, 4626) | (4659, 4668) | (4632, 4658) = 1.4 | 14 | 13.3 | 14.1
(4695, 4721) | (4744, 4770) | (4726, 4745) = 0.4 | 14.6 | 13.9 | 14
